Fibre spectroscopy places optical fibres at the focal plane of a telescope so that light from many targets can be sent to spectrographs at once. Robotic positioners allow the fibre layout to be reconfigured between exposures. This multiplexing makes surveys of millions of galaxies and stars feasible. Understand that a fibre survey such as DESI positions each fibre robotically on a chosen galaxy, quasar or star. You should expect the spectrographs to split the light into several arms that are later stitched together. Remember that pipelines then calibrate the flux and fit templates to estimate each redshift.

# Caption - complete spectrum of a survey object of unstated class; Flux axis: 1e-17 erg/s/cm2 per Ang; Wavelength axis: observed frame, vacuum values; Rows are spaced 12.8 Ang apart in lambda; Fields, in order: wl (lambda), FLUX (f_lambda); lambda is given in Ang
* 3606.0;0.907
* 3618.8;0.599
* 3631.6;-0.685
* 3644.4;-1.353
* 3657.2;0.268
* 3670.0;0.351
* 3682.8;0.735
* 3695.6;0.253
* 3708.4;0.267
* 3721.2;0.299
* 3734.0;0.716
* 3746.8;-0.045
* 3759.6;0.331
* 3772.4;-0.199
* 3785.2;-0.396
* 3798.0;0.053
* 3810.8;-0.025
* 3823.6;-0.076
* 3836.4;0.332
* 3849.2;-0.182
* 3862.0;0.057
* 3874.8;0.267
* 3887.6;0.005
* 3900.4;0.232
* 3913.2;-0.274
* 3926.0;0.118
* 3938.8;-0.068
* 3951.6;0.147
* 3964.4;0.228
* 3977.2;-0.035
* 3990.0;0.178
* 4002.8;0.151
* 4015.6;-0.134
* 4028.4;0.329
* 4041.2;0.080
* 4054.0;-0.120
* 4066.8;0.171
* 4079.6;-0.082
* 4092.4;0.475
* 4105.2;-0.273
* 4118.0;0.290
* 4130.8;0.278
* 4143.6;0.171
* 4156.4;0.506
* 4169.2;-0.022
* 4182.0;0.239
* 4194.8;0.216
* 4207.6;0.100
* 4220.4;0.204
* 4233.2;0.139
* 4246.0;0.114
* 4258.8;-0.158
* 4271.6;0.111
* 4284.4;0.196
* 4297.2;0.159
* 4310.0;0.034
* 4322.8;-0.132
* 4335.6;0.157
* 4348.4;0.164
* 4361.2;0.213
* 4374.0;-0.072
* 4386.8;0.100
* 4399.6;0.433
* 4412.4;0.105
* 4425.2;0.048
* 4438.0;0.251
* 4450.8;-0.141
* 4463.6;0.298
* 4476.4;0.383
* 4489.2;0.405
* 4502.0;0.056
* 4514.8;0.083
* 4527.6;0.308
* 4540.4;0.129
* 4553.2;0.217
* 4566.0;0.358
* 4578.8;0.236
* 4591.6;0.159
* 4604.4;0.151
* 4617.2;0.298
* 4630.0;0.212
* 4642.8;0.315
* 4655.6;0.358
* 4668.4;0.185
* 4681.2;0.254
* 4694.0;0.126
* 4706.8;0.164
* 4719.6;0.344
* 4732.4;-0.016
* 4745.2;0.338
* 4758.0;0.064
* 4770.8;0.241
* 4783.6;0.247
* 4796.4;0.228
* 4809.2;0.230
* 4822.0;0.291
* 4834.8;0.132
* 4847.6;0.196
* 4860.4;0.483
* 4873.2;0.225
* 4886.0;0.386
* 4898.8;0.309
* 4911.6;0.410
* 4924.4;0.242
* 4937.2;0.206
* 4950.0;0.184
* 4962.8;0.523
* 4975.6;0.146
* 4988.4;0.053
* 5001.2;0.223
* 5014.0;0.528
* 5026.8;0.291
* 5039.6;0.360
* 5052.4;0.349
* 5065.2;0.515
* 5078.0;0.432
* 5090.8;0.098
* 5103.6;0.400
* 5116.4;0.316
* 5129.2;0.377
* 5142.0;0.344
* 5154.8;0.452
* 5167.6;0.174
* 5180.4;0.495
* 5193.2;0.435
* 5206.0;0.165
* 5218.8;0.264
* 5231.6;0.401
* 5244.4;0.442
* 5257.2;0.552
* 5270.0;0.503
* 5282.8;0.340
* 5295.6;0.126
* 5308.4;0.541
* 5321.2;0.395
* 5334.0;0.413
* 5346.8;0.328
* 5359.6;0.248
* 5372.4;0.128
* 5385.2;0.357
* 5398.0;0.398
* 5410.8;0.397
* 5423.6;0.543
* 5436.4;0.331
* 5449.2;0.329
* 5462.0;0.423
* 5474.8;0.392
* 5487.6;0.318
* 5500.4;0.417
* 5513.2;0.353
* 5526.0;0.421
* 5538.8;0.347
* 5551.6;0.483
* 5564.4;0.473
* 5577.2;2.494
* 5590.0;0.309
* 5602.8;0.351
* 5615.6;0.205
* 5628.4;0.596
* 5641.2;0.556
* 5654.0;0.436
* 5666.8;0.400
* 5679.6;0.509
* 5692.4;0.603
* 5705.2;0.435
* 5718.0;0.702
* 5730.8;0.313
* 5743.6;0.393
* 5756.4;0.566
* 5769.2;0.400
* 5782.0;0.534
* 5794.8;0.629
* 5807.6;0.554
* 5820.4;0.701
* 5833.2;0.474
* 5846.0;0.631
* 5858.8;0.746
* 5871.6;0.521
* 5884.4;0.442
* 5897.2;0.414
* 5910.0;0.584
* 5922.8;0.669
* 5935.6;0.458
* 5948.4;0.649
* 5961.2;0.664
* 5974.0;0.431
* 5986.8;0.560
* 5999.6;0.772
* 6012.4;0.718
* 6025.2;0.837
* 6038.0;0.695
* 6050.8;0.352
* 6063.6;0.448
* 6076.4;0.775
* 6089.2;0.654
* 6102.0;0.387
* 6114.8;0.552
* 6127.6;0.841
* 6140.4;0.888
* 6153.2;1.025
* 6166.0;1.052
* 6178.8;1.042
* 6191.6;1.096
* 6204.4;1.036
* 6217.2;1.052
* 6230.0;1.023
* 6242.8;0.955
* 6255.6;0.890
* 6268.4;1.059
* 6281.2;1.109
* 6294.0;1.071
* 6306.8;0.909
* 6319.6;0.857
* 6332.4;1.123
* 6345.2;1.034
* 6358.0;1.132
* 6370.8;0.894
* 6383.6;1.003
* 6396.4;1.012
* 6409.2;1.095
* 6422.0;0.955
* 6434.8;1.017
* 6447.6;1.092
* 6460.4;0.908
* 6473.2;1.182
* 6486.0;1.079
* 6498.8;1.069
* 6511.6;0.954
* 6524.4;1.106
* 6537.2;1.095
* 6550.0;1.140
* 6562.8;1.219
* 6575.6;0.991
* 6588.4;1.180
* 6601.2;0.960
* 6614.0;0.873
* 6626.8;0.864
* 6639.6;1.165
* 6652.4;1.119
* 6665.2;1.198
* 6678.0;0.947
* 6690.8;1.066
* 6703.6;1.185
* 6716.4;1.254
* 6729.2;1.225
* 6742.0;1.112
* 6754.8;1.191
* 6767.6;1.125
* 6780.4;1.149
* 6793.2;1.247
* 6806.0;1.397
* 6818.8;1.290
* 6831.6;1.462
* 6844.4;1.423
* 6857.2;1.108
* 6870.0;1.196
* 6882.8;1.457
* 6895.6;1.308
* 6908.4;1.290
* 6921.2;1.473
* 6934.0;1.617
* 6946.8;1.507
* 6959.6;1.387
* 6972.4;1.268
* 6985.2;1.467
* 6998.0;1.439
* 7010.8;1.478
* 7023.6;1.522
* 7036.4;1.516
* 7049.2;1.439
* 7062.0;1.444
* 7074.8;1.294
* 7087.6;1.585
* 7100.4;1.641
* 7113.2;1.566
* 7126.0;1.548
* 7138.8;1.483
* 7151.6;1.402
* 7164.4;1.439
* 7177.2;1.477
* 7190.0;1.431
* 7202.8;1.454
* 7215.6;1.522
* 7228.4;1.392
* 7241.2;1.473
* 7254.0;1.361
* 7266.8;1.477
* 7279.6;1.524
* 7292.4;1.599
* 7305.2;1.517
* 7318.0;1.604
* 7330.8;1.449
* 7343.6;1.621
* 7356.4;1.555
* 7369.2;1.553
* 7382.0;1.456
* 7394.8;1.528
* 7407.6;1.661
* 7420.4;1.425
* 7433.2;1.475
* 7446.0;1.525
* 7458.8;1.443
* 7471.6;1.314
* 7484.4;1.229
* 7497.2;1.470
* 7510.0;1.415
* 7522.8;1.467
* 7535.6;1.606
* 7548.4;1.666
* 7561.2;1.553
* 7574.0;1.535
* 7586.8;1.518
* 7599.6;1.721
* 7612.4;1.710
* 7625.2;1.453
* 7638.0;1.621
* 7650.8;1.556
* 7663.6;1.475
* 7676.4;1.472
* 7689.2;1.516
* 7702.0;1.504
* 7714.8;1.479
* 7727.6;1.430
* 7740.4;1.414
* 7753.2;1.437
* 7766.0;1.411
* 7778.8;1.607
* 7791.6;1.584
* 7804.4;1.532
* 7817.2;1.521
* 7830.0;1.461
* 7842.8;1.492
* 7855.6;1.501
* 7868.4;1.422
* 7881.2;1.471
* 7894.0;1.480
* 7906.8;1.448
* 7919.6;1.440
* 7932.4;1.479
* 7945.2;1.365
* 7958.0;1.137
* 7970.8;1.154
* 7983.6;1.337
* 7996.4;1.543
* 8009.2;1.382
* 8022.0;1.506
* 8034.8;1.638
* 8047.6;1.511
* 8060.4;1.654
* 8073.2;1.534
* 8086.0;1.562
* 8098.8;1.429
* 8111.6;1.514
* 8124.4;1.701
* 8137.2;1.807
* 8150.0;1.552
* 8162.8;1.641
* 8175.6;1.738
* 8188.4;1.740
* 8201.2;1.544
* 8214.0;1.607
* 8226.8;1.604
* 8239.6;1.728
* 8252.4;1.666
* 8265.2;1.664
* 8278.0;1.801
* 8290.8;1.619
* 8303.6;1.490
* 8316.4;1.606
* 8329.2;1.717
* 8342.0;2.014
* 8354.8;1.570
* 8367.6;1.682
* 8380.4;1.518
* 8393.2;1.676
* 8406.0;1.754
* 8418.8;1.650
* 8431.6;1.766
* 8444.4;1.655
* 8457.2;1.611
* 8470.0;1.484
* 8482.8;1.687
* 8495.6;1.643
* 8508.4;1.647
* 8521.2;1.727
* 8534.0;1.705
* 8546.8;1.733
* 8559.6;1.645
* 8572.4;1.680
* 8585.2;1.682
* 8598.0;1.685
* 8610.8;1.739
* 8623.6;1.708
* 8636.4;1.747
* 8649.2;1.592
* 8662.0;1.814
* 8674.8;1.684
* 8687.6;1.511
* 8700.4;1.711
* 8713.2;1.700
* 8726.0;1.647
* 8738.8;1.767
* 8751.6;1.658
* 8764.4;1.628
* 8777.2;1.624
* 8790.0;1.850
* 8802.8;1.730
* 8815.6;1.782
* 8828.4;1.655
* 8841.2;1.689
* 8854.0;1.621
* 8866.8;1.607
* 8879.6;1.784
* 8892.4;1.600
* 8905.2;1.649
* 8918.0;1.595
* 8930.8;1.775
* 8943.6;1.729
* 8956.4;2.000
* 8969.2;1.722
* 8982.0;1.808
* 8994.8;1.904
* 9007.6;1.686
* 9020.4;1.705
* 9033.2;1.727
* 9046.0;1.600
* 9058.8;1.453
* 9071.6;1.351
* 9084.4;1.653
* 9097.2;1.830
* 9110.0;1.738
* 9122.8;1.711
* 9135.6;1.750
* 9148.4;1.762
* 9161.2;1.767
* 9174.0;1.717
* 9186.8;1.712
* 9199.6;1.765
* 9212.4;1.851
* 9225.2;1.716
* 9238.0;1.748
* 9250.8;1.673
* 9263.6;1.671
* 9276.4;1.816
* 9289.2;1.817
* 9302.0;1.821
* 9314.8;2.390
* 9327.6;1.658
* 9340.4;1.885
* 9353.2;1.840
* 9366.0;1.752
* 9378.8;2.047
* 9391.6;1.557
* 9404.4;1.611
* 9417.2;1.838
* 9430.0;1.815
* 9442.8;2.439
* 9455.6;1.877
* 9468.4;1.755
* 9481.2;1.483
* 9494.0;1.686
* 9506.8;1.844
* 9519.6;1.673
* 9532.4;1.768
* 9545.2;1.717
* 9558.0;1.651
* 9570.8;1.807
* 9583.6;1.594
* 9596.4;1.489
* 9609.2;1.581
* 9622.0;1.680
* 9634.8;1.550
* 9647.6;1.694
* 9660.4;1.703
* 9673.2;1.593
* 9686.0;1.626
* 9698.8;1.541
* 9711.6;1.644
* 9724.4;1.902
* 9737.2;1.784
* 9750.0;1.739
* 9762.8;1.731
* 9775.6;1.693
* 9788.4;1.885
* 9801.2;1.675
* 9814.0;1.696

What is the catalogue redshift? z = 0.538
